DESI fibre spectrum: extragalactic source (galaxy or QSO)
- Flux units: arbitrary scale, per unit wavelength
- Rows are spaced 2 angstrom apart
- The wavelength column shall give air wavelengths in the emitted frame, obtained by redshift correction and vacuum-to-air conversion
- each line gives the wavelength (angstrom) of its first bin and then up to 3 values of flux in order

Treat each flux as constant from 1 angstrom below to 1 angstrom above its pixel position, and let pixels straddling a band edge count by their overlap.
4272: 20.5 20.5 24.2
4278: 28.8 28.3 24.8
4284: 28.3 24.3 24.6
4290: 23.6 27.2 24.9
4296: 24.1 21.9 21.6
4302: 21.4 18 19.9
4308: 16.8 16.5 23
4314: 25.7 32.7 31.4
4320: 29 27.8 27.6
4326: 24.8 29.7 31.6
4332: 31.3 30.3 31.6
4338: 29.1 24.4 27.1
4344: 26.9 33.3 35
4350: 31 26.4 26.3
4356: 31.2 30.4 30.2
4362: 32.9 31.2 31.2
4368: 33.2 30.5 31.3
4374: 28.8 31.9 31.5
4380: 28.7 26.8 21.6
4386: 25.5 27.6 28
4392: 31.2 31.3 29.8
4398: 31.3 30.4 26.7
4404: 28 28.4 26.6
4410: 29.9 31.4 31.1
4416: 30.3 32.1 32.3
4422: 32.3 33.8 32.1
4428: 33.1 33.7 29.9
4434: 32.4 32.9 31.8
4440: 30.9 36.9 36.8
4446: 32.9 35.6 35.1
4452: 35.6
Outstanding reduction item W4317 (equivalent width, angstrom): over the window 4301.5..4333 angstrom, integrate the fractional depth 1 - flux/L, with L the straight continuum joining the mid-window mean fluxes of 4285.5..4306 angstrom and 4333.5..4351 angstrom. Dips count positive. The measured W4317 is 0.94 angstrom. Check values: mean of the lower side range 23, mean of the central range 25.5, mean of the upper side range 29.8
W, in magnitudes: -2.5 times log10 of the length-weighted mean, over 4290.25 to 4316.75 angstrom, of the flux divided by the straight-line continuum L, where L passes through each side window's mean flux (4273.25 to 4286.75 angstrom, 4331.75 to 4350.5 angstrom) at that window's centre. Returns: 0.21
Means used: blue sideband 25.7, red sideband 29.9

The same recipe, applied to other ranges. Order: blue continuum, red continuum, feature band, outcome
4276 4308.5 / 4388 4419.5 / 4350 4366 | -0.10 mag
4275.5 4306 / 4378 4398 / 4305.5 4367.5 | -0.09 mag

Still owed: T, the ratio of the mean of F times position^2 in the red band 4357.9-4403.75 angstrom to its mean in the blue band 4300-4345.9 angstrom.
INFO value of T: 1.2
